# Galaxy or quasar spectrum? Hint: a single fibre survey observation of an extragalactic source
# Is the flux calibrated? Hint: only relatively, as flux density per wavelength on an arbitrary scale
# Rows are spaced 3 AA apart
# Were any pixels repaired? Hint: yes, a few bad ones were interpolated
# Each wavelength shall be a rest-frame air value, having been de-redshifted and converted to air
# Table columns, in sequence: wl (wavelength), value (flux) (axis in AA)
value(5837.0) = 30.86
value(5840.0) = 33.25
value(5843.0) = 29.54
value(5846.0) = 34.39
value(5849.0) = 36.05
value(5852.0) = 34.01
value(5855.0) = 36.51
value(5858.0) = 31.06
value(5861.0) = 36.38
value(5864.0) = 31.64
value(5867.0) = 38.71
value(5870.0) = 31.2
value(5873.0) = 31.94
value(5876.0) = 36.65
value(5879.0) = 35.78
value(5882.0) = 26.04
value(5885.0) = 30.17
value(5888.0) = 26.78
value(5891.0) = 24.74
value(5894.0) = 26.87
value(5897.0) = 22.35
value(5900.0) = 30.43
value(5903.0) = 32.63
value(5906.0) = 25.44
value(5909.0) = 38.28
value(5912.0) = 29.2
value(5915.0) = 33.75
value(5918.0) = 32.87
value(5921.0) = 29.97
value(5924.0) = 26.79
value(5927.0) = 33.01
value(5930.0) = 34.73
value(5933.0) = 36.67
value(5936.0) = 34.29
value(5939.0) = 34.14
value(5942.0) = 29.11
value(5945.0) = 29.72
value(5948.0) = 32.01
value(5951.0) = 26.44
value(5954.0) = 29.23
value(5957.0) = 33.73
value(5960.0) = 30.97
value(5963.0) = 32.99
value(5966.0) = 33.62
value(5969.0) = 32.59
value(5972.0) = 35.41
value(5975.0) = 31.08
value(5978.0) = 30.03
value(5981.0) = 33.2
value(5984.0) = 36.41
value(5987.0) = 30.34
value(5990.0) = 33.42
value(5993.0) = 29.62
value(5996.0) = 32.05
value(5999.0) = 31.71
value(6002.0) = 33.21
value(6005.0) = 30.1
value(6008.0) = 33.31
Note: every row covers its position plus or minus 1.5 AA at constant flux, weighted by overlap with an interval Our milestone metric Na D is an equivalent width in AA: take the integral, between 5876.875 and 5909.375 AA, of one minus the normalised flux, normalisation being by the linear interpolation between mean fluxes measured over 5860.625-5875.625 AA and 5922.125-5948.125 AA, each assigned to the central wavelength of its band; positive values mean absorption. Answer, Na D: 4.4 AA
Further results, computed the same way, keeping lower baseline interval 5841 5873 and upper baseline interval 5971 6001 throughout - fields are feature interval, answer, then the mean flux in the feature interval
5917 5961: 1.7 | 31.6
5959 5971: -0.1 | 32.7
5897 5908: 1.4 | 28.9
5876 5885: 0.5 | 31.7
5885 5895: 2.0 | 26.7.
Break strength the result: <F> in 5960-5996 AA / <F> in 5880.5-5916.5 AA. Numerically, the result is 1.13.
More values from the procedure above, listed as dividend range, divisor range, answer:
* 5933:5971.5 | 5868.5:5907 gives 1.09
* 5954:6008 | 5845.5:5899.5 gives 1.02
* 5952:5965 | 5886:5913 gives 1.11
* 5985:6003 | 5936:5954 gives 1.04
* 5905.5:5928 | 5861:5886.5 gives 0.95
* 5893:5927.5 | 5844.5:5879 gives 0.87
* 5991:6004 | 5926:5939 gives 0.91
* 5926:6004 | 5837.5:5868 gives 0.95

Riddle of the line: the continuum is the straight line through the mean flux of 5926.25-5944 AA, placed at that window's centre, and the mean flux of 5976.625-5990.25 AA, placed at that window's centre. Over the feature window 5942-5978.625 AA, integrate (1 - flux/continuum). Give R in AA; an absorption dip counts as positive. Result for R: 1.83 AA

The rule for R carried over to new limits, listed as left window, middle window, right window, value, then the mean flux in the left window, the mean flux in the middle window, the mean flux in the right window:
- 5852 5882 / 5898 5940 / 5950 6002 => 1.12 AA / 34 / 32.2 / 32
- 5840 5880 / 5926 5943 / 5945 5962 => -1.41 AA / 34.1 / 33.8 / 30.5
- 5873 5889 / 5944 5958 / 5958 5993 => 0.93 AA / 31.3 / 30.1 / 32.6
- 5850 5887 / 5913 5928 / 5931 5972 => 0.65 AA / 33.3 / 31.2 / 32.1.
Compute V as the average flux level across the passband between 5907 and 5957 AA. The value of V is 31.9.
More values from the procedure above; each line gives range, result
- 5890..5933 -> 30.4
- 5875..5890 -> 30.7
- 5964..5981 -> 32.6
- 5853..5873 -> 34.1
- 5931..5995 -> 32.2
